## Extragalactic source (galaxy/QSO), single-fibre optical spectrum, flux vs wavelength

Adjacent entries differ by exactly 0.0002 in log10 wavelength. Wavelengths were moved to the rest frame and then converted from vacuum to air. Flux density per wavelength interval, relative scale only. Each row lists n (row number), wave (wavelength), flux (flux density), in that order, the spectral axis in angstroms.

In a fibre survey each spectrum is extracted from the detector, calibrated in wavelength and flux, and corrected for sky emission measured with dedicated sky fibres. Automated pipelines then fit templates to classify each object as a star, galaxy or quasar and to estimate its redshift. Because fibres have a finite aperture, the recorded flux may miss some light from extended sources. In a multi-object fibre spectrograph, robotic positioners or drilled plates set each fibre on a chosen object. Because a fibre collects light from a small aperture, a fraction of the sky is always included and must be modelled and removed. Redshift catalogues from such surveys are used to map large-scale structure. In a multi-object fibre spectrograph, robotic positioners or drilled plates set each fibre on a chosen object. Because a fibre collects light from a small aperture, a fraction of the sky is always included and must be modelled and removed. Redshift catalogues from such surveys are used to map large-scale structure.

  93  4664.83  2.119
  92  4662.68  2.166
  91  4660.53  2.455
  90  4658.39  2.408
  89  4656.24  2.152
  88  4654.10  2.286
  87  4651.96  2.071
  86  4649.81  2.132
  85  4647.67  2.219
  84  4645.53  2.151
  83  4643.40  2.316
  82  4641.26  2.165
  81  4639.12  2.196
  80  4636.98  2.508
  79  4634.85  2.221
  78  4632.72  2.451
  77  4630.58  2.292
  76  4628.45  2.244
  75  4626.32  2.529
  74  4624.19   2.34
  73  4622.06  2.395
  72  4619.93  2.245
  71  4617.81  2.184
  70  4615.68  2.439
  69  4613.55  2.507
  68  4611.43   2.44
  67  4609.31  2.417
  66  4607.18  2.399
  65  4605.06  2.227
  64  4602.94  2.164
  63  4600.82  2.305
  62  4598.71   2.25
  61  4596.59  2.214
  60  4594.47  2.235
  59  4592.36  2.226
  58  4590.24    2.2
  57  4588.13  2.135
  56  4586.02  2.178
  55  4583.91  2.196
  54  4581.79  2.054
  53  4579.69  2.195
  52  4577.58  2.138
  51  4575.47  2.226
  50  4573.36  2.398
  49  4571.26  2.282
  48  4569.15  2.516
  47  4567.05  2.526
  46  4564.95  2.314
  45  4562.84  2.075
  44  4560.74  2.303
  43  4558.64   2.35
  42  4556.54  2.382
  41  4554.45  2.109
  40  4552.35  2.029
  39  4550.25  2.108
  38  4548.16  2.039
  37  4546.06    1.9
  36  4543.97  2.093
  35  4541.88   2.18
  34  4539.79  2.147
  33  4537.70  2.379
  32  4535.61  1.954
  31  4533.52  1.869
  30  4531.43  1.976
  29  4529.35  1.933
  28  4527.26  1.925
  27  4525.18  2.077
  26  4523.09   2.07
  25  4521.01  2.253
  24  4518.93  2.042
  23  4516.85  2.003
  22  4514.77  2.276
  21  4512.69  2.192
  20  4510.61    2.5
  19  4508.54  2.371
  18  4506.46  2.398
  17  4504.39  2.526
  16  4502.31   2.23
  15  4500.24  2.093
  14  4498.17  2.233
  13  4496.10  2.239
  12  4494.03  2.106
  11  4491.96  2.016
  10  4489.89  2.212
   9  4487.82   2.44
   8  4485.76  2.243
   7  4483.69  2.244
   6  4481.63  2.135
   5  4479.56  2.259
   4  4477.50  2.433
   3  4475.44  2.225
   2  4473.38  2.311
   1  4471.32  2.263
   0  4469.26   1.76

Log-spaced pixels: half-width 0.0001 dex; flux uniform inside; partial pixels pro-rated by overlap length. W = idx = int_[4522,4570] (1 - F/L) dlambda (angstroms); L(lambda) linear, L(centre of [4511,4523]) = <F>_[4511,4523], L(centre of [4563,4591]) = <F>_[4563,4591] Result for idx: 1.5 angstroms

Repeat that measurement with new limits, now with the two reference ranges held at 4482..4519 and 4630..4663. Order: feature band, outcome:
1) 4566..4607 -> 0.14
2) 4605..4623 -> -0.87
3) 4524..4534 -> 1.28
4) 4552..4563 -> 0.11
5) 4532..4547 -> 1.19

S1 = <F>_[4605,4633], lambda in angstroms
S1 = 2.37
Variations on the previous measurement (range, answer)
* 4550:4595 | 2.24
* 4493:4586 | 2.19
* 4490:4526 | 2.21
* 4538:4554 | 2.09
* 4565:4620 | 2.28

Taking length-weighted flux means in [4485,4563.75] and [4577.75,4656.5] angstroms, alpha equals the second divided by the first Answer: 1.05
